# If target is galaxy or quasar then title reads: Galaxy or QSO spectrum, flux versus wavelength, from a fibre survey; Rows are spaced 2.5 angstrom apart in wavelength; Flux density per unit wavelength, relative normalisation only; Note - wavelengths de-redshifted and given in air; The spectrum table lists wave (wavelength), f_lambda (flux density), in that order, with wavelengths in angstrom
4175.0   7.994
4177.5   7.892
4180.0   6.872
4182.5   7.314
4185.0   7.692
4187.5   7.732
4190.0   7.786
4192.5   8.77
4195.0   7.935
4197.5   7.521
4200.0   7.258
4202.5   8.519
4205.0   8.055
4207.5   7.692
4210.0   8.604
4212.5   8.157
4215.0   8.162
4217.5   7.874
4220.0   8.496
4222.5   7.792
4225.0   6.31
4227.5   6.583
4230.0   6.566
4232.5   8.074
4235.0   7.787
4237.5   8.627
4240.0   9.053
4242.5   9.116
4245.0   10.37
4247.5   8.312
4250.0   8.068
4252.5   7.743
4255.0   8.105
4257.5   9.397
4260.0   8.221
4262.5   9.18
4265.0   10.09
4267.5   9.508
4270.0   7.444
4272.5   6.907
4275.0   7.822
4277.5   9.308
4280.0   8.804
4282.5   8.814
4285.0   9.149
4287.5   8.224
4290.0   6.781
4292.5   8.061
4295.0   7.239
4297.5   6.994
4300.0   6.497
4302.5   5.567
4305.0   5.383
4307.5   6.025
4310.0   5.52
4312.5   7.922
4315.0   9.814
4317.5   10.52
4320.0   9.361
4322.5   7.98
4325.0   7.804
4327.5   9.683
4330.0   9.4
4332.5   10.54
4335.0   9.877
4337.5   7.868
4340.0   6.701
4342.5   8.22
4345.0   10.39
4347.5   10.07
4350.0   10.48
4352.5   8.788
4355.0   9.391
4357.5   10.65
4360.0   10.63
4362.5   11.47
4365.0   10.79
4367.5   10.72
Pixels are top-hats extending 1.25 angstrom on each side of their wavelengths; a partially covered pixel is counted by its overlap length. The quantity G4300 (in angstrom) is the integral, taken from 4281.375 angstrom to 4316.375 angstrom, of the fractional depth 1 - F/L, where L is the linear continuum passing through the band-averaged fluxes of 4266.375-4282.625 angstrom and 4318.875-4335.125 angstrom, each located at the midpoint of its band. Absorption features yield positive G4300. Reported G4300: 5.73 angstrom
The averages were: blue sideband 8.33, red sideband 9.19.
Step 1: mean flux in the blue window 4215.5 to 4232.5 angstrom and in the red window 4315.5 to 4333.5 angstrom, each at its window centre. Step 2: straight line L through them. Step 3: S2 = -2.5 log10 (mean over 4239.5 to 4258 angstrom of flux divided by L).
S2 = -0.12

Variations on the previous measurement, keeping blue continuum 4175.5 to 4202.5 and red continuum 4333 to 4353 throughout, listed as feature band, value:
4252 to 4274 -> -0.018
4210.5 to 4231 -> 0.064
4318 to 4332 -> -0.009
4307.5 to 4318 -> 0.108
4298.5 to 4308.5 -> 0.430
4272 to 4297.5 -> 0.064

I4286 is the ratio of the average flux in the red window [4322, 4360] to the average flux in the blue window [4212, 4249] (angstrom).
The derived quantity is 1.15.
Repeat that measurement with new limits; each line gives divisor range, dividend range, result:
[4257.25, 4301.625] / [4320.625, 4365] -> 1.15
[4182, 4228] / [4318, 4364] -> 1.20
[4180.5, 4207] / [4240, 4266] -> 1.13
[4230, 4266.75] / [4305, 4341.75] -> 0.97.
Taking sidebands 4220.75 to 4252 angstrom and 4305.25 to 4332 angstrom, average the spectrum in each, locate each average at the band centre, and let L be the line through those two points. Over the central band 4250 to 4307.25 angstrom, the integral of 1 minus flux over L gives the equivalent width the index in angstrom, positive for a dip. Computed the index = 1.9 angstrom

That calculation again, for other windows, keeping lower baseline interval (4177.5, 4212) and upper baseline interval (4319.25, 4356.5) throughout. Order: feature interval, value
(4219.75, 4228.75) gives 1.0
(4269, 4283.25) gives 0.6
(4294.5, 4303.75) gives 2.4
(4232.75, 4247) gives -1.1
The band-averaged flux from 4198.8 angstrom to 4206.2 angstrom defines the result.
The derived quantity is 7.95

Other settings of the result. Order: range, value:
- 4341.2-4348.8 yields 9.55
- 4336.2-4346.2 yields 8.29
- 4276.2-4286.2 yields 9.01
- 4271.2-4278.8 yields 8.01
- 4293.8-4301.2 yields 6.91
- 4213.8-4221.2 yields 8.18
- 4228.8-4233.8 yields 7.33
